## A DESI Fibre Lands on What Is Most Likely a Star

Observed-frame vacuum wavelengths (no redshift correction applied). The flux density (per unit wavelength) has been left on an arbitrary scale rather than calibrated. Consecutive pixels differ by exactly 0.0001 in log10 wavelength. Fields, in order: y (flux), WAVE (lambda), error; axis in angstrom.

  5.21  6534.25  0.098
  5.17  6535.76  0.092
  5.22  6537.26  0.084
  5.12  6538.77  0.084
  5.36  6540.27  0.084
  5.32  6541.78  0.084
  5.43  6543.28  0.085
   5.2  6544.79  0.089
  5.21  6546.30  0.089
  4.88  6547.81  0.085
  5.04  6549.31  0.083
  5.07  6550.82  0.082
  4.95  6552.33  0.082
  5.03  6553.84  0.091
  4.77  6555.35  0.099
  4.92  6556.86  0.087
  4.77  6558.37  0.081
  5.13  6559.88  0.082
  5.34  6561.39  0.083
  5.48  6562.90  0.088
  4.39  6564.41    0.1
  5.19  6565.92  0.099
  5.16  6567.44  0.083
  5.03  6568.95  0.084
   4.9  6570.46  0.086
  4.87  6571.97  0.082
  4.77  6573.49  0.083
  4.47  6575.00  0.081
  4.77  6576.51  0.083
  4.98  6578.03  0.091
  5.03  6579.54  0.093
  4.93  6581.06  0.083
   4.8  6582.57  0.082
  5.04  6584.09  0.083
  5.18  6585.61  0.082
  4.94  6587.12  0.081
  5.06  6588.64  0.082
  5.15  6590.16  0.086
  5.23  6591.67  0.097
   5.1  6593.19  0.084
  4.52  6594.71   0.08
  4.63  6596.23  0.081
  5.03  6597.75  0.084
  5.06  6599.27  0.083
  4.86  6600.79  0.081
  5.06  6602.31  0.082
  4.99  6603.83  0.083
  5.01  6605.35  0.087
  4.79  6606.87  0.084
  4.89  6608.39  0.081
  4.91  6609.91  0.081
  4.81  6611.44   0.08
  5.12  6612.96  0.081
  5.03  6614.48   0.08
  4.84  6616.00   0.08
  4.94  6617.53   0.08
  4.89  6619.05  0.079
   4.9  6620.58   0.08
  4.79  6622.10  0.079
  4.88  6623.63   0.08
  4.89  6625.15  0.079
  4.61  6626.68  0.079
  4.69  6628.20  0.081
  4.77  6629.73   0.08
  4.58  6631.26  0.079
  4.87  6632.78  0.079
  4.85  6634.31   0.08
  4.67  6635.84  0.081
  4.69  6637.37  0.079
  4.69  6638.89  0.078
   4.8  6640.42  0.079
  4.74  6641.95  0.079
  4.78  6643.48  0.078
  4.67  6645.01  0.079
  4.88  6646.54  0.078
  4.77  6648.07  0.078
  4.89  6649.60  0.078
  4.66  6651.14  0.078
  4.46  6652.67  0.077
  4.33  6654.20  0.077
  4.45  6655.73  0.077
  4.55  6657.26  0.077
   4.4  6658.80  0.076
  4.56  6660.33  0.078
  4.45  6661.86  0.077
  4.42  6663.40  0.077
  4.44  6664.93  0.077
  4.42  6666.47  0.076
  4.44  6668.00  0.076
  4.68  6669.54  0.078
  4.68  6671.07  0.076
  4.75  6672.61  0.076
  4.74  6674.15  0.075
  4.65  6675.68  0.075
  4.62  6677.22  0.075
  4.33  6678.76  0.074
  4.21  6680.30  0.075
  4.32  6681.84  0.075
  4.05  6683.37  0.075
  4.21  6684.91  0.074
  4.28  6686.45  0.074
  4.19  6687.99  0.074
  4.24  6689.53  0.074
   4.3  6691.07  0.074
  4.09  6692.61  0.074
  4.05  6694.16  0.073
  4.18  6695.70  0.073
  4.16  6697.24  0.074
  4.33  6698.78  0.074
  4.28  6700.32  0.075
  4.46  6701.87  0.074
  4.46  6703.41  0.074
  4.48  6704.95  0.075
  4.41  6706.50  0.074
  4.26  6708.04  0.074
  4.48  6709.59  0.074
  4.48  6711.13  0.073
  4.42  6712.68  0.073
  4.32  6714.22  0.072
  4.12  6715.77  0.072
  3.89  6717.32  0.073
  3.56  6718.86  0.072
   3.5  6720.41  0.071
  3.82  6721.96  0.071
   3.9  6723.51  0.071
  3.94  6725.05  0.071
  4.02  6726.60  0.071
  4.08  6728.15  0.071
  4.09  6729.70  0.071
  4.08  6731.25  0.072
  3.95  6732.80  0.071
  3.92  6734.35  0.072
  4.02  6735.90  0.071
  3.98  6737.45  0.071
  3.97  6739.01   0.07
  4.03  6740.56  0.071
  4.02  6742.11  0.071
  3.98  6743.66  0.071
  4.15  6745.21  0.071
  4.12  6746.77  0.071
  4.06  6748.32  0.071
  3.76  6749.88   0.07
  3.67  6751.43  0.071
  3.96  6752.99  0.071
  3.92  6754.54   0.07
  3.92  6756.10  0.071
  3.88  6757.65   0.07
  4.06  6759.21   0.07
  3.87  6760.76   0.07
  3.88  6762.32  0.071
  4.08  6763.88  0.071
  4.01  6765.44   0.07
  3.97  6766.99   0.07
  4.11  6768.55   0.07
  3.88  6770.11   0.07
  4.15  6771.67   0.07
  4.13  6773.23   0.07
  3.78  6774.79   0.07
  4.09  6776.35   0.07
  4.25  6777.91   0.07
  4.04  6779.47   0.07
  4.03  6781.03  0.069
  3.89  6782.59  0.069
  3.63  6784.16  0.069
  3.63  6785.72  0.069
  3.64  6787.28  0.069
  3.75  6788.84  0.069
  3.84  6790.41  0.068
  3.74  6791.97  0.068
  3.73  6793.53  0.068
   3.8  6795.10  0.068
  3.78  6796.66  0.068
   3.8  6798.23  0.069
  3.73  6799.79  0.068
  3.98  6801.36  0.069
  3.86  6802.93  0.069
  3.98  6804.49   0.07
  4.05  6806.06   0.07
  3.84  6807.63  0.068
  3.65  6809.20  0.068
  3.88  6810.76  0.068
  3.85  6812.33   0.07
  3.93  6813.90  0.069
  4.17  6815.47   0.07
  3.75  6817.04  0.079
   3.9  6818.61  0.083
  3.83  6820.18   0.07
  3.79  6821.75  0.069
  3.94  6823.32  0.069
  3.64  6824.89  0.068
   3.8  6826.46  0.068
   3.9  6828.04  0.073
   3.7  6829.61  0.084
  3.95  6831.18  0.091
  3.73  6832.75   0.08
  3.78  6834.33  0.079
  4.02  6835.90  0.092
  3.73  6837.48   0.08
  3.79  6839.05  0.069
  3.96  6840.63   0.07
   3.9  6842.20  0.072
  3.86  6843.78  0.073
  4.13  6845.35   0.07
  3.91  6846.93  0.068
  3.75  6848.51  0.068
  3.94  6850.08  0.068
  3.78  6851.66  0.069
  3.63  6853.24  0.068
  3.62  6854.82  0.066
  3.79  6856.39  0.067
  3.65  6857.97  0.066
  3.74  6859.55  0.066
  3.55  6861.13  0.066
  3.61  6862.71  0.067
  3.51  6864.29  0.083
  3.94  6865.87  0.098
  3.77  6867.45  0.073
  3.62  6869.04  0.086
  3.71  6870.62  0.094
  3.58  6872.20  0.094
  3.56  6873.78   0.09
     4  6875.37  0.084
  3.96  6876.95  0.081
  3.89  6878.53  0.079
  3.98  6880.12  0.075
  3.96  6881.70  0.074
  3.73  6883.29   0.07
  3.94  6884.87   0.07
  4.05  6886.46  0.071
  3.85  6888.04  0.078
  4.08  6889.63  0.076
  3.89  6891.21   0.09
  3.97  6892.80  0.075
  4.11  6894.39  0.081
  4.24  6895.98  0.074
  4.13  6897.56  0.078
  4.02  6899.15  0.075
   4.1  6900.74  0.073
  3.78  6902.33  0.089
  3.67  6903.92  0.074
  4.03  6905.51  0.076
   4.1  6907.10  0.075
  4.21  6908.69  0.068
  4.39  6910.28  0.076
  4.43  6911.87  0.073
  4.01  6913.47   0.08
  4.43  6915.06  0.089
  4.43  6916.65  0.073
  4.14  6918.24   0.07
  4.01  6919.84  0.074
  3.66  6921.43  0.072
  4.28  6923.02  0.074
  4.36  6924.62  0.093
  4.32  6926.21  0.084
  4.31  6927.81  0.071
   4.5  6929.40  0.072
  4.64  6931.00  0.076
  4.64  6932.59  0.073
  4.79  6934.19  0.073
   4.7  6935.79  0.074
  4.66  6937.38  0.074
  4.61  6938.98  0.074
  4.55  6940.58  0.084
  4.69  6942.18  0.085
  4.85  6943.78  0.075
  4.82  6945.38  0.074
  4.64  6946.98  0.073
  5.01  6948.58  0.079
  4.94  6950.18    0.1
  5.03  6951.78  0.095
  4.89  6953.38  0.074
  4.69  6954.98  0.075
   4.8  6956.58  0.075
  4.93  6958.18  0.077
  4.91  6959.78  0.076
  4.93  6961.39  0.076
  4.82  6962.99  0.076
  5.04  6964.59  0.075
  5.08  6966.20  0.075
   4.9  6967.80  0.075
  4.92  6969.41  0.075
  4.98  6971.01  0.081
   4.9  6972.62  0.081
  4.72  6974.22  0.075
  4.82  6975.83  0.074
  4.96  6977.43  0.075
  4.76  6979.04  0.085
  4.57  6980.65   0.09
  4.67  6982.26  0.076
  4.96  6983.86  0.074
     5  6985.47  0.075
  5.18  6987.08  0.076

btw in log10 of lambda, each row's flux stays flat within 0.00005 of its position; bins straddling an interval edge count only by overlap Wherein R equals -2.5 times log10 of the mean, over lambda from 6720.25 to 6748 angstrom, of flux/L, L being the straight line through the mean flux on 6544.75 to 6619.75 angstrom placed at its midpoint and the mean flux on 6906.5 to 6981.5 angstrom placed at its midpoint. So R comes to 0.21 mag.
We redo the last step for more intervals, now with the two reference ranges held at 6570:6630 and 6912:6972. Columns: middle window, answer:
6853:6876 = 0.265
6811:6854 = 0.222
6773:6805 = 0.229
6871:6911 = 0.180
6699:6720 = 0.133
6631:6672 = 0.055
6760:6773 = 0.193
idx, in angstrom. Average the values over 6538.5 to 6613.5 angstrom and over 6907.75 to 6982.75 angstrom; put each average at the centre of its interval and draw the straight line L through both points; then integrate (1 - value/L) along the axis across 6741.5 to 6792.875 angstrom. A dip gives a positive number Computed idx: 9.4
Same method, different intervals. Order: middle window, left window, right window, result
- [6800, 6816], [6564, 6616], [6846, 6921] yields 1.0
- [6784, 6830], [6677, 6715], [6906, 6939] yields 5.4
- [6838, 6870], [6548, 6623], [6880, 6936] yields 3.9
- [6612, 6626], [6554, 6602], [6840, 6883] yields -0.4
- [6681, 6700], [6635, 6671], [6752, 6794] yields 0.8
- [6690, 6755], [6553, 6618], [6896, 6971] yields 9.4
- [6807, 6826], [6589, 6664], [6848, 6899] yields 1.0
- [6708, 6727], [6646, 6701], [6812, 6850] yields 1.0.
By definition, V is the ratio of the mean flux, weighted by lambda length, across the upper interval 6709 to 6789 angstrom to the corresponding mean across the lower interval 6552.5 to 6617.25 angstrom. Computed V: 0.8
